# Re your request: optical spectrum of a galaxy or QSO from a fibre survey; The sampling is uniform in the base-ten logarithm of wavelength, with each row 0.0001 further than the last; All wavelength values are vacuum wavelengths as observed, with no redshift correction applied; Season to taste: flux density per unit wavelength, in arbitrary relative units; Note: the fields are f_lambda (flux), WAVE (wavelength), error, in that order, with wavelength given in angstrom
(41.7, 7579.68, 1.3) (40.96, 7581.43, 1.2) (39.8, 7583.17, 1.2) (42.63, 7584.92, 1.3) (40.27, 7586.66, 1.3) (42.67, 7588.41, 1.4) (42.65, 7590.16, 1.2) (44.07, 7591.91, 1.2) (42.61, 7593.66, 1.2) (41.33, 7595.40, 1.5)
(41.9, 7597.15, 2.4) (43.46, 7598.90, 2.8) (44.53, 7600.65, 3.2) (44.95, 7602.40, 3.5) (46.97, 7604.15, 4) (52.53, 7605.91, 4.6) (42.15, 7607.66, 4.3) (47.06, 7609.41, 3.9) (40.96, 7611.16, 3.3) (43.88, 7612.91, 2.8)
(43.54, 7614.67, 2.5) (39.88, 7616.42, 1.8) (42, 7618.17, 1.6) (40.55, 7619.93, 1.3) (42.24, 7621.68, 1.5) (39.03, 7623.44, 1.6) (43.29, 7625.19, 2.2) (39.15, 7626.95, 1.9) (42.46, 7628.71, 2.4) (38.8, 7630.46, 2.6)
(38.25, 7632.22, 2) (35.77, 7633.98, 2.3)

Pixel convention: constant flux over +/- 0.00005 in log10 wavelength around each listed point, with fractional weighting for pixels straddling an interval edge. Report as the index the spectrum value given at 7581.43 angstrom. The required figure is 40.96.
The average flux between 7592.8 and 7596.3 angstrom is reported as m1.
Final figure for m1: 42.1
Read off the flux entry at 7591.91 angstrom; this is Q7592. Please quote 44.07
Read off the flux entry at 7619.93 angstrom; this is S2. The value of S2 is 40.55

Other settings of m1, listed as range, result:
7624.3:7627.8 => 41.2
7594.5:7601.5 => 42.8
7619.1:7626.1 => 41.3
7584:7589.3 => 41.8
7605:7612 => 45.7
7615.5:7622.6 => 41.2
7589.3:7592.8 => 43.3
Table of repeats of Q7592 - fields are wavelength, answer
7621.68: 42.24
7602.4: 44.95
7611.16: 40.96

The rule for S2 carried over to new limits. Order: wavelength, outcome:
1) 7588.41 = 42.67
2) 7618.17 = 42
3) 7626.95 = 39.15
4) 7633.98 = 35.77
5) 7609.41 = 47.06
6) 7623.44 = 39.03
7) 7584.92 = 42.63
